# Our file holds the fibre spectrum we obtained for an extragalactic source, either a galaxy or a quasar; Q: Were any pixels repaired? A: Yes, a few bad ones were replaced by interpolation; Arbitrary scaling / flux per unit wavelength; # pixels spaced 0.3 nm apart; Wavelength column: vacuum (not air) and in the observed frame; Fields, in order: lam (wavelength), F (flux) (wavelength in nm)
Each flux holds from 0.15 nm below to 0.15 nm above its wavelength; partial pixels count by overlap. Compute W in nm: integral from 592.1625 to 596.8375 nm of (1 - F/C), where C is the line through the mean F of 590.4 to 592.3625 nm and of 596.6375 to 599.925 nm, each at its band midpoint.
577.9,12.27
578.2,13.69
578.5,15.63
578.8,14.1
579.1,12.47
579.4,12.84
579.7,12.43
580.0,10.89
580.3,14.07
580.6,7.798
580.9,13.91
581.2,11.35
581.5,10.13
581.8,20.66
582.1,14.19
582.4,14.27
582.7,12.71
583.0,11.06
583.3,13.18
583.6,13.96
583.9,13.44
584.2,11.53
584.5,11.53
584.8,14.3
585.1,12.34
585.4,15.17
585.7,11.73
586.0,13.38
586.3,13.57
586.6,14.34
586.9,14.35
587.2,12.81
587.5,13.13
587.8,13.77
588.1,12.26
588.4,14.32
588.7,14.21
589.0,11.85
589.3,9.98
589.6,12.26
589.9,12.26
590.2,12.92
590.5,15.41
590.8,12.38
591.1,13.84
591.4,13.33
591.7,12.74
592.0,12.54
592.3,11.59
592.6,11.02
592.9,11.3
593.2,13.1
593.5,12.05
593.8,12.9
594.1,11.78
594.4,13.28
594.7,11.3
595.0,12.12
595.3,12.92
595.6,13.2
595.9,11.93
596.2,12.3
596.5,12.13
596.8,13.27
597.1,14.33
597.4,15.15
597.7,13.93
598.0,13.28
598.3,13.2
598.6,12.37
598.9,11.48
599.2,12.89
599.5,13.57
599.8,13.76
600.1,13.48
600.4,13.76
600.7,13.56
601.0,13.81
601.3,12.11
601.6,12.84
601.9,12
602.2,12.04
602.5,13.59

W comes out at 0.35 nm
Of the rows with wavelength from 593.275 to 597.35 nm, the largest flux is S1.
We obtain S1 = 14.33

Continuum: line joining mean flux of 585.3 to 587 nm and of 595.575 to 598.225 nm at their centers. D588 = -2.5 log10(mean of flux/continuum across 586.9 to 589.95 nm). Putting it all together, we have 0.07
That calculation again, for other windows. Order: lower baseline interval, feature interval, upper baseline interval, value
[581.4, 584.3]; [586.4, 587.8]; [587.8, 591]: -0.04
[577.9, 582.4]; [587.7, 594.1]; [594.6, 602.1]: 0.04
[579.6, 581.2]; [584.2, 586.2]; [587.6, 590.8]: -0.05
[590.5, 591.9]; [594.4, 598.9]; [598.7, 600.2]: 0.02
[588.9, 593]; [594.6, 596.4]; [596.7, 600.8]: 0.06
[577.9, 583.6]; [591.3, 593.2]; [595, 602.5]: 0.08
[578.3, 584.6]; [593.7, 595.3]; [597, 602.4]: 0.07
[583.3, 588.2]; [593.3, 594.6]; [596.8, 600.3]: 0.07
